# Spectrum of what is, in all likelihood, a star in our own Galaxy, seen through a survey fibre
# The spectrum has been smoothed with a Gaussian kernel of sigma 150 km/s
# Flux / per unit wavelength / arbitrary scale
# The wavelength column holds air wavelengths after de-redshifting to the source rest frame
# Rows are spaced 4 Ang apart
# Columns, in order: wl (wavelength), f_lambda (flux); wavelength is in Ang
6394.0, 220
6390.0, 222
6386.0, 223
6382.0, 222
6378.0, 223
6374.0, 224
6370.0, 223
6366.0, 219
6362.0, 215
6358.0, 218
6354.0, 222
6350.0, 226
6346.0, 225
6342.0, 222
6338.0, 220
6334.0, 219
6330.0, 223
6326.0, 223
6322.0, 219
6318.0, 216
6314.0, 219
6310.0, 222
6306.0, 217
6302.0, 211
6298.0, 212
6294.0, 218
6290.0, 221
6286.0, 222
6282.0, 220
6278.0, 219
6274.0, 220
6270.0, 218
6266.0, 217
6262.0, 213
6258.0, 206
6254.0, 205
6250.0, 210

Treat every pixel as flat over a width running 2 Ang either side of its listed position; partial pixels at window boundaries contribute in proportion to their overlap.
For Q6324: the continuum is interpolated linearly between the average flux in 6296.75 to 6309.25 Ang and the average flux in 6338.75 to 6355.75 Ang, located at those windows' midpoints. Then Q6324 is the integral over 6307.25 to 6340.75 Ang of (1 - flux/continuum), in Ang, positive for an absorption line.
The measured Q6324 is -0.2 Ang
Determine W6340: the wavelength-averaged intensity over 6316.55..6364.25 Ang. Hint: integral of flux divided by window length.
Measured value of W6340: 221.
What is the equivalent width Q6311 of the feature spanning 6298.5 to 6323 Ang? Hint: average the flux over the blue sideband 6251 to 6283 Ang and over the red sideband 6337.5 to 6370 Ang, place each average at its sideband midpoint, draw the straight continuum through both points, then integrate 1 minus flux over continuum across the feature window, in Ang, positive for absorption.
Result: 0.09 Ang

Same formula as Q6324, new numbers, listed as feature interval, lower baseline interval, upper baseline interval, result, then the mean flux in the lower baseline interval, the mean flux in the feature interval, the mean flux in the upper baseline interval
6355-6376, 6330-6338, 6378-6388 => 0.2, 220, 220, 223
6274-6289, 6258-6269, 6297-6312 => -0.4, 214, 220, 216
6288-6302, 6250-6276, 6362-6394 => -0.1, 213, 216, 222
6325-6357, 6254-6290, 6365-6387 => -0.3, 216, 222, 222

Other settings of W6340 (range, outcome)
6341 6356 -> 224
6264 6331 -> 219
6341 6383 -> 222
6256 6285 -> 216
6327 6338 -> 221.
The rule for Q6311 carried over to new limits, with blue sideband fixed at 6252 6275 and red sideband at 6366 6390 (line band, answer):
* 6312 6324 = -0.03 Ang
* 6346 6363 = -0.04 Ang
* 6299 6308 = 0.10 Ang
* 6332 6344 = -0.06 Ang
